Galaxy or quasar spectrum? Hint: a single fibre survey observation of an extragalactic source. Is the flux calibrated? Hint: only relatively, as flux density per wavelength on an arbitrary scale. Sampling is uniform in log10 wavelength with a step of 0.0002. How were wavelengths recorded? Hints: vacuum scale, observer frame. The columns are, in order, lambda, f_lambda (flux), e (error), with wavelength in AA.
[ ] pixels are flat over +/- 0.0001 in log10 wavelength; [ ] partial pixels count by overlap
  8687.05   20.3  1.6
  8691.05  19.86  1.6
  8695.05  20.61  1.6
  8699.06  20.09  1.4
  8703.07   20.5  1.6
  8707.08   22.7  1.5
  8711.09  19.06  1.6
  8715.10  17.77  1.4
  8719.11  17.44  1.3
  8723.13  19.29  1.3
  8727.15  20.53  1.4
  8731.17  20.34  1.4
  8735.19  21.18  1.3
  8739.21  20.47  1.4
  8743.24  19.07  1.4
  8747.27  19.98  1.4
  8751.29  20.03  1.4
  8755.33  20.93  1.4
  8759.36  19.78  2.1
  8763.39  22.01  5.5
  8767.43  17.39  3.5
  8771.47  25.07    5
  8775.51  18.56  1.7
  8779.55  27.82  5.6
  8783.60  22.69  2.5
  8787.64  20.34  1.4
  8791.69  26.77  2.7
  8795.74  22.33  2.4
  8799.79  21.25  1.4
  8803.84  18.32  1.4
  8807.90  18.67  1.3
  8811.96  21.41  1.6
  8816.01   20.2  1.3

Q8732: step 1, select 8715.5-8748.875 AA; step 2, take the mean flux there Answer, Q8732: 19.7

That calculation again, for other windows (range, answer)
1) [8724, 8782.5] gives 20.9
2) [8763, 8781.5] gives 22.2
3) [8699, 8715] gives 20.3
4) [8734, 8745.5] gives 20.2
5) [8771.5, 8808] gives 22.2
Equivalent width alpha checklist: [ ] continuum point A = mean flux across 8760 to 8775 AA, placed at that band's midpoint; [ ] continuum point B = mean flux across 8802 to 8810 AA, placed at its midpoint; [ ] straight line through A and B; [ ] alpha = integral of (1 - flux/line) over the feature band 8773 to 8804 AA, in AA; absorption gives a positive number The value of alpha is -4.56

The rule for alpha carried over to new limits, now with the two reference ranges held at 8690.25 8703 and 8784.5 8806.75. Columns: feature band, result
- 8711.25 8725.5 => 1.5 AA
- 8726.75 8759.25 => 1.0 AA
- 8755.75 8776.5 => 0.6 AA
